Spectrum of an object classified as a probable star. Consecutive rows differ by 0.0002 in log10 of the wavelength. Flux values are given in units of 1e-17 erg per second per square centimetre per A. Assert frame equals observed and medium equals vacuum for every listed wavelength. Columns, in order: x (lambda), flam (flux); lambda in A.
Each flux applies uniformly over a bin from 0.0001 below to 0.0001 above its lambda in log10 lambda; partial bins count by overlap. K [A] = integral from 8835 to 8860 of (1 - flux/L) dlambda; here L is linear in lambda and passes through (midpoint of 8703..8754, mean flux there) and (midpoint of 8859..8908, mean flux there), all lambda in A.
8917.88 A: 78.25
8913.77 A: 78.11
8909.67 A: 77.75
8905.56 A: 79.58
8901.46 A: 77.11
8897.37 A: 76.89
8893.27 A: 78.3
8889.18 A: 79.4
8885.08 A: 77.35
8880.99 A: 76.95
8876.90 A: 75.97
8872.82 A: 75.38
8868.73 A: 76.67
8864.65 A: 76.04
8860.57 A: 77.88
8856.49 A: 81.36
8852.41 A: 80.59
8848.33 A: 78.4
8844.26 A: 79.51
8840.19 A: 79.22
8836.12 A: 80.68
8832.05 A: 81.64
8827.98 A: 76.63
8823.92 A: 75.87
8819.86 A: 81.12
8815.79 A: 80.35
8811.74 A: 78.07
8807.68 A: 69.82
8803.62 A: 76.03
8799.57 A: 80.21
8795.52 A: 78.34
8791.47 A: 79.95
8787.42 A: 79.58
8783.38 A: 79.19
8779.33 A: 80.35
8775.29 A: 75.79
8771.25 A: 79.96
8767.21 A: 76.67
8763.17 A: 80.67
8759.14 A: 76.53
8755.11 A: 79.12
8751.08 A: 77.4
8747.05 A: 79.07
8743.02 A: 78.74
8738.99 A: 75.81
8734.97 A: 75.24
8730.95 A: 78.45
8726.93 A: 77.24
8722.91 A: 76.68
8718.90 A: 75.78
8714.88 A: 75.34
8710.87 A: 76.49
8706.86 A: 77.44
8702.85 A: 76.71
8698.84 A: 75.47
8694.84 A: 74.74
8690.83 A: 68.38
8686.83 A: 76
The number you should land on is -0.84 A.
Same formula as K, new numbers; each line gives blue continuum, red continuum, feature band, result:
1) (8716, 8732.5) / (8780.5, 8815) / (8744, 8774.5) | -0.4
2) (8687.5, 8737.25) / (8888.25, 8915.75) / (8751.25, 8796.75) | -1.3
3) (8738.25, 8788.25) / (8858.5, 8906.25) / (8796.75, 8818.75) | 0.2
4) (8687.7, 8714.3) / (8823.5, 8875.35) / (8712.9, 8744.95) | -0.4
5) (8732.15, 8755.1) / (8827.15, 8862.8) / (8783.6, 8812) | 0.4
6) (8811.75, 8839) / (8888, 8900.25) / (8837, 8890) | 0.4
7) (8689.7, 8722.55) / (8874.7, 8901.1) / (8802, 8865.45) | -1.3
